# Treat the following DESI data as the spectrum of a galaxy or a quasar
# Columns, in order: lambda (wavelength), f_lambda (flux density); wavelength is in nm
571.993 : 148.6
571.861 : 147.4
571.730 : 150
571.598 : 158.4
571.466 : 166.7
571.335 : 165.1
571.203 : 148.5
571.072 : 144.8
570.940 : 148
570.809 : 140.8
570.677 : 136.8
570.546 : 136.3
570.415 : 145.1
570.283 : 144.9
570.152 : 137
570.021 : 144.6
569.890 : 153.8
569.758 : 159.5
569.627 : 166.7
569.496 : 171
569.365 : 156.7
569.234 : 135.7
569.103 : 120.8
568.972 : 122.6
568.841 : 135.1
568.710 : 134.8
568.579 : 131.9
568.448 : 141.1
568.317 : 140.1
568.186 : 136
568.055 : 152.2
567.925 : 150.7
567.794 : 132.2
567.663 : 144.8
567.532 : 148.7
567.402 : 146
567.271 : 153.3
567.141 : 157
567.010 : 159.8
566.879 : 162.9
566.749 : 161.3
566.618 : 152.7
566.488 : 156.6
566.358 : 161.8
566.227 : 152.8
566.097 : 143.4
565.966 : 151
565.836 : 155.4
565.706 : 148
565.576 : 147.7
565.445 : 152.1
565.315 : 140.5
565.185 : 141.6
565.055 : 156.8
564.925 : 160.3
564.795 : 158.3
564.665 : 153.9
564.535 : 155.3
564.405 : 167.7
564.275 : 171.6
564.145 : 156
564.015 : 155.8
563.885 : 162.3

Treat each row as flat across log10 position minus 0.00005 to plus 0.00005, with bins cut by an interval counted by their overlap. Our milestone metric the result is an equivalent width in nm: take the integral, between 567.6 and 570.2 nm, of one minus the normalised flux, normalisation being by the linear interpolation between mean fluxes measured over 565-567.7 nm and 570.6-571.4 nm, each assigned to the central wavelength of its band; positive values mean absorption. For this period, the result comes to 0.10 nm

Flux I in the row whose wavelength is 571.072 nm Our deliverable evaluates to 144.8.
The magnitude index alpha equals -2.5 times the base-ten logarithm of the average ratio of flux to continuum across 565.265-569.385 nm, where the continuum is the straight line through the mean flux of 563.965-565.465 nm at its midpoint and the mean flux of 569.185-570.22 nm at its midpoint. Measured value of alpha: 0.06 mag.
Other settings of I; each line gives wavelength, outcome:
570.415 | 145.1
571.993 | 148.6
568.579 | 131.9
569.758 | 159.5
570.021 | 144.6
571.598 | 158.4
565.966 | 151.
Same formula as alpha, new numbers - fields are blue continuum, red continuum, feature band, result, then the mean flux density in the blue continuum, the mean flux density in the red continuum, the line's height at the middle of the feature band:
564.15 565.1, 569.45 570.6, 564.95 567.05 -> 0.04 mag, 160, 151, 158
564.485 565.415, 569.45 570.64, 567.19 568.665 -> 0.06 mag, 152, 150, 151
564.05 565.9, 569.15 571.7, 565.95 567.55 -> -0.01 mag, 155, 150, 153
